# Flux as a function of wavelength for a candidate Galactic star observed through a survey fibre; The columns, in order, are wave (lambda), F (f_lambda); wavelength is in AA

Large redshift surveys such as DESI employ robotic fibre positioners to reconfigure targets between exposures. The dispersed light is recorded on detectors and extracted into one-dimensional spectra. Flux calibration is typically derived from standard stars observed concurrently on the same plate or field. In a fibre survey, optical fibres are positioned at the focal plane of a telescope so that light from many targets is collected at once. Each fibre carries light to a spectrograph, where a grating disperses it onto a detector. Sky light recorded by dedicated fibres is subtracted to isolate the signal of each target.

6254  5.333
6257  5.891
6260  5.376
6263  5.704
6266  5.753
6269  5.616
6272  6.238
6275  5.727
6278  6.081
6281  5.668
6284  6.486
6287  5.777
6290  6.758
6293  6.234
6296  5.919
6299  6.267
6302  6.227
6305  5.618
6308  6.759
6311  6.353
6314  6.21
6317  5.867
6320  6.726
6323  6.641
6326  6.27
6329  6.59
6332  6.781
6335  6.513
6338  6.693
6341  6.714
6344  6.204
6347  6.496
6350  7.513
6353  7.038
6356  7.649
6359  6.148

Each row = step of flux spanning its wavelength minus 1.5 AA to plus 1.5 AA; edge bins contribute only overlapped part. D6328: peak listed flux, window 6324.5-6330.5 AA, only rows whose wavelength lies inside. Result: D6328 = 6.59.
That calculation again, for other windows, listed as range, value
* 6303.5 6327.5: 6.759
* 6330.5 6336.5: 6.781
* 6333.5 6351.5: 7.513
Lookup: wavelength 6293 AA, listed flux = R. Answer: 6.234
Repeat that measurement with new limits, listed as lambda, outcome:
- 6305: 5.618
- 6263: 5.704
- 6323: 6.641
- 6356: 7.649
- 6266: 5.753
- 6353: 7.038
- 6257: 5.891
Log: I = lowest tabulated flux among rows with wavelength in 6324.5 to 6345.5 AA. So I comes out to 6.204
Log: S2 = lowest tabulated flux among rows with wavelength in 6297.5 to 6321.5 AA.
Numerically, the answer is 5.618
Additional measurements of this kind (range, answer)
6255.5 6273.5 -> 5.376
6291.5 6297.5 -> 5.919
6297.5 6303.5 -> 6.227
